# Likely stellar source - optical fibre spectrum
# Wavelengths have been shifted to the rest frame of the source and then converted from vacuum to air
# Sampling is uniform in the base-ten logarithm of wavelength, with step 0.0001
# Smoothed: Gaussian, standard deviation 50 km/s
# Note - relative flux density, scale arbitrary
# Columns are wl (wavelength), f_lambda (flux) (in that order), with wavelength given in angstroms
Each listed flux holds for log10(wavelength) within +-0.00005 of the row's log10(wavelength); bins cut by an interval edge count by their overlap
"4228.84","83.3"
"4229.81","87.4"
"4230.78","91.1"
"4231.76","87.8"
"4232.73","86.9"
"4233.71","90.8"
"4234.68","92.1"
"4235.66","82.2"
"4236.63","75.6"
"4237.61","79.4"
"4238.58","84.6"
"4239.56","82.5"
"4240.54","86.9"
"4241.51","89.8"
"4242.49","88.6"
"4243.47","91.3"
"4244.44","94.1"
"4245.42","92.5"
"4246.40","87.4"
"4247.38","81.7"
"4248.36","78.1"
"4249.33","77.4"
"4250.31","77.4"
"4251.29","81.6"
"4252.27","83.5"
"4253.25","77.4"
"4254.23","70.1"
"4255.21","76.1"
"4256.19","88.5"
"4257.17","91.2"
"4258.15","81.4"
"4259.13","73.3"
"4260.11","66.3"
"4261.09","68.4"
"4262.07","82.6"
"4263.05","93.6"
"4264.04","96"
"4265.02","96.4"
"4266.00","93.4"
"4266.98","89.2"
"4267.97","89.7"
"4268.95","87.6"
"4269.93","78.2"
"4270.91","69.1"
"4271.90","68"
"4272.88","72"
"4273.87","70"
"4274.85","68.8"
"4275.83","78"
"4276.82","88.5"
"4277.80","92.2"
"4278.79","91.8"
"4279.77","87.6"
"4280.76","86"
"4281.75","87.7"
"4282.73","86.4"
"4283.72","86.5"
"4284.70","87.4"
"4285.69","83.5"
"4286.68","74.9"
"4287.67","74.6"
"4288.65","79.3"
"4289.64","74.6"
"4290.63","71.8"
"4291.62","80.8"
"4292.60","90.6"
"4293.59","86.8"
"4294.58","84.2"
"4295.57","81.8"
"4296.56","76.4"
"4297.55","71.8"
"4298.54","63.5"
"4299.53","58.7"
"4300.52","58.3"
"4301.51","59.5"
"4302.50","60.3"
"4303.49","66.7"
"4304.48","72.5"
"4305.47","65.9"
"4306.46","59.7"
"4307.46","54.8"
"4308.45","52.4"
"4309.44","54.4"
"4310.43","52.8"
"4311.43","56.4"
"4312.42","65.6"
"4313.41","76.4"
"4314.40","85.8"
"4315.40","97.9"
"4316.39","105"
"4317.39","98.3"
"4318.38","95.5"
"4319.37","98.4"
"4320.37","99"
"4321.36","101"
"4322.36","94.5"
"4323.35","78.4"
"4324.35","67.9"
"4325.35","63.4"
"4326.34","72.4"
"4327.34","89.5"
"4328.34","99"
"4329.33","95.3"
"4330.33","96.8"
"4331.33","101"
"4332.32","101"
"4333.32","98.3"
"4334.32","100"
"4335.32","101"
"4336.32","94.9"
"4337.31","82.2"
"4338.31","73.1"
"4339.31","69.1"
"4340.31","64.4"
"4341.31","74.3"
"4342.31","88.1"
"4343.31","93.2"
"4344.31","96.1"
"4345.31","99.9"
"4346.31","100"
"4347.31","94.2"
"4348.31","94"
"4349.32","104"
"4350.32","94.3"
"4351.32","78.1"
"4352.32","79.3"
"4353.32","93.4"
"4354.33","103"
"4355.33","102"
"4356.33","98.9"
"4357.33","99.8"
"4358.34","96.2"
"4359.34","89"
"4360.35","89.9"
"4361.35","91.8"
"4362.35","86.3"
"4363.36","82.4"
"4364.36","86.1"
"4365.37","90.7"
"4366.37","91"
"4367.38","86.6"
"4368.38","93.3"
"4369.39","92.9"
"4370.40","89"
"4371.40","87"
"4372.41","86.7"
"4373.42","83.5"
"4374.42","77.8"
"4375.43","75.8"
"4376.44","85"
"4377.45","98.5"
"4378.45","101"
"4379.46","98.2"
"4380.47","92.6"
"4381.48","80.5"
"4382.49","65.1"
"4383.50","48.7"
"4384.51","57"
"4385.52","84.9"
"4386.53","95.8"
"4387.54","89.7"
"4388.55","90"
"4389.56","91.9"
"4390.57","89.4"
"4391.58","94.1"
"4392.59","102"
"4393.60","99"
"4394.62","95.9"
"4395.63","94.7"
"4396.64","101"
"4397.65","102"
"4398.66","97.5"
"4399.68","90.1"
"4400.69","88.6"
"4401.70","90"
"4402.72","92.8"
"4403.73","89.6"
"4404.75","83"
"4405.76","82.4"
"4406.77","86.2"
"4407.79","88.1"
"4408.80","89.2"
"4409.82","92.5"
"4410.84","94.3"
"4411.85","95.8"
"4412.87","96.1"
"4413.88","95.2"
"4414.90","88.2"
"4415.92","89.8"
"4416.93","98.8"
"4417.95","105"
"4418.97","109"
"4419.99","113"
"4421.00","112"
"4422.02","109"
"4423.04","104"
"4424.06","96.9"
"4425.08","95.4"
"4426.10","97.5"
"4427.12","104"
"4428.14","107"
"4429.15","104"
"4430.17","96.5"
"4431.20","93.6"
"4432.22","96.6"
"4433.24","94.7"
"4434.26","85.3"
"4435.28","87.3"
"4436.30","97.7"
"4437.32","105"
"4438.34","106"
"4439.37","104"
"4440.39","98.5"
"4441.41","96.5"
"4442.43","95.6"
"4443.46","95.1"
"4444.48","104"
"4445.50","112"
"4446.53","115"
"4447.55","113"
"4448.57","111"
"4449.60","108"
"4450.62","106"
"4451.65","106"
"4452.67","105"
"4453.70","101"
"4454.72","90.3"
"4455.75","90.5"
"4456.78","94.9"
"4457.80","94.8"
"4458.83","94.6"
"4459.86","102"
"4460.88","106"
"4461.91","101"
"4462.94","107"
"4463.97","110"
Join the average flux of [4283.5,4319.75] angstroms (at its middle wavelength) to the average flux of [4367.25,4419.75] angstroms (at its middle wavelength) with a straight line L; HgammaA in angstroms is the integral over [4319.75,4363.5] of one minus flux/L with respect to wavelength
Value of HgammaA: -4.9 angstroms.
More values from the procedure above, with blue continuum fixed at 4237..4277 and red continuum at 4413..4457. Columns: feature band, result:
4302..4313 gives 3.4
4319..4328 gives 0.4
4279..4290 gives 0.3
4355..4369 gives 0.2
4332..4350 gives 0.1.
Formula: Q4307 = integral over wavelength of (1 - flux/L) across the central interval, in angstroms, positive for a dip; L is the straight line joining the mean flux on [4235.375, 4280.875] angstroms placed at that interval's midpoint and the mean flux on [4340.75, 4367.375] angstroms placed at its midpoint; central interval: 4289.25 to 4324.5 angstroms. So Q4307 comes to 4.8 angstroms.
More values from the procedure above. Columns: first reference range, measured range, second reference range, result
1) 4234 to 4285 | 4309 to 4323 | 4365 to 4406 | 0.2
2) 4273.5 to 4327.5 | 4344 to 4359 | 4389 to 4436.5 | -1.7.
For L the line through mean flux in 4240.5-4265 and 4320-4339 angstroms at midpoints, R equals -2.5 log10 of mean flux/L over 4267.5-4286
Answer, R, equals 0.04 mag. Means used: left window 83.2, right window 89.7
